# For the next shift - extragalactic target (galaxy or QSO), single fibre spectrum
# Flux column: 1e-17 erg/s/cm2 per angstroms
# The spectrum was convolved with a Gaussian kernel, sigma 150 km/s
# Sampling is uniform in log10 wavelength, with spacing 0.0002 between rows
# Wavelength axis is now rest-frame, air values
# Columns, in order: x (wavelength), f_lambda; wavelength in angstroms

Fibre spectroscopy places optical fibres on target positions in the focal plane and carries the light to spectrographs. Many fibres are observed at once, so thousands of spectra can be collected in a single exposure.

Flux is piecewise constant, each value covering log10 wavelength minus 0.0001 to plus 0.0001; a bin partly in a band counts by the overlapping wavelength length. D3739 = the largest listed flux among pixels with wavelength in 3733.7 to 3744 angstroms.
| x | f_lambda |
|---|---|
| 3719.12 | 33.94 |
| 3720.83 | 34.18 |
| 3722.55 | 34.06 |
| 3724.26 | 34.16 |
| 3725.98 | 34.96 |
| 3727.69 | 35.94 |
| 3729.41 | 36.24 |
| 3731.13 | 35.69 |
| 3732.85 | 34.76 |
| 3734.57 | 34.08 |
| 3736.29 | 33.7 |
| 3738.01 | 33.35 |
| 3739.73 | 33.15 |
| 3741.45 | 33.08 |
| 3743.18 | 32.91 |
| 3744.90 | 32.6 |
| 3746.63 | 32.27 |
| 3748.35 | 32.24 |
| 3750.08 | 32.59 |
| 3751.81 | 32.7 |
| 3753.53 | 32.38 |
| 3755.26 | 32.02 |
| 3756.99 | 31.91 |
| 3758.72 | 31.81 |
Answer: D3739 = 34.08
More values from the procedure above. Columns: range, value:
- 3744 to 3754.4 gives 32.7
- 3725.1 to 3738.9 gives 36.24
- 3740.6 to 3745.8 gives 33.08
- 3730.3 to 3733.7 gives 35.69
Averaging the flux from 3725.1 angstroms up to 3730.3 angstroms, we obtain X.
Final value 35.7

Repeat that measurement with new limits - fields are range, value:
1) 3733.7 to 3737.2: 33.9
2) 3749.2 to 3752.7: 32.7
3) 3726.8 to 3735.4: 35.3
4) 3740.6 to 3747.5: 32.7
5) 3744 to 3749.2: 32.4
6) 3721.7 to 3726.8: 34.4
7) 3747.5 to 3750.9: 32.4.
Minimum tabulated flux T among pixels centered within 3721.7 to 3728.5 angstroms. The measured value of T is 34.06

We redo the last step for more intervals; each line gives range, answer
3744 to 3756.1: 32.02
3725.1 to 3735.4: 34.08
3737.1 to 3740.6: 33.15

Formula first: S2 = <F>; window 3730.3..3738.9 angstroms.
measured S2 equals 34.3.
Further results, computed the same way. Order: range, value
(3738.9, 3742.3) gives 33.1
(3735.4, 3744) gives 33.2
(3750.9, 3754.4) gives 32.6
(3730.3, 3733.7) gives 35.2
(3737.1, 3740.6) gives 33.3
